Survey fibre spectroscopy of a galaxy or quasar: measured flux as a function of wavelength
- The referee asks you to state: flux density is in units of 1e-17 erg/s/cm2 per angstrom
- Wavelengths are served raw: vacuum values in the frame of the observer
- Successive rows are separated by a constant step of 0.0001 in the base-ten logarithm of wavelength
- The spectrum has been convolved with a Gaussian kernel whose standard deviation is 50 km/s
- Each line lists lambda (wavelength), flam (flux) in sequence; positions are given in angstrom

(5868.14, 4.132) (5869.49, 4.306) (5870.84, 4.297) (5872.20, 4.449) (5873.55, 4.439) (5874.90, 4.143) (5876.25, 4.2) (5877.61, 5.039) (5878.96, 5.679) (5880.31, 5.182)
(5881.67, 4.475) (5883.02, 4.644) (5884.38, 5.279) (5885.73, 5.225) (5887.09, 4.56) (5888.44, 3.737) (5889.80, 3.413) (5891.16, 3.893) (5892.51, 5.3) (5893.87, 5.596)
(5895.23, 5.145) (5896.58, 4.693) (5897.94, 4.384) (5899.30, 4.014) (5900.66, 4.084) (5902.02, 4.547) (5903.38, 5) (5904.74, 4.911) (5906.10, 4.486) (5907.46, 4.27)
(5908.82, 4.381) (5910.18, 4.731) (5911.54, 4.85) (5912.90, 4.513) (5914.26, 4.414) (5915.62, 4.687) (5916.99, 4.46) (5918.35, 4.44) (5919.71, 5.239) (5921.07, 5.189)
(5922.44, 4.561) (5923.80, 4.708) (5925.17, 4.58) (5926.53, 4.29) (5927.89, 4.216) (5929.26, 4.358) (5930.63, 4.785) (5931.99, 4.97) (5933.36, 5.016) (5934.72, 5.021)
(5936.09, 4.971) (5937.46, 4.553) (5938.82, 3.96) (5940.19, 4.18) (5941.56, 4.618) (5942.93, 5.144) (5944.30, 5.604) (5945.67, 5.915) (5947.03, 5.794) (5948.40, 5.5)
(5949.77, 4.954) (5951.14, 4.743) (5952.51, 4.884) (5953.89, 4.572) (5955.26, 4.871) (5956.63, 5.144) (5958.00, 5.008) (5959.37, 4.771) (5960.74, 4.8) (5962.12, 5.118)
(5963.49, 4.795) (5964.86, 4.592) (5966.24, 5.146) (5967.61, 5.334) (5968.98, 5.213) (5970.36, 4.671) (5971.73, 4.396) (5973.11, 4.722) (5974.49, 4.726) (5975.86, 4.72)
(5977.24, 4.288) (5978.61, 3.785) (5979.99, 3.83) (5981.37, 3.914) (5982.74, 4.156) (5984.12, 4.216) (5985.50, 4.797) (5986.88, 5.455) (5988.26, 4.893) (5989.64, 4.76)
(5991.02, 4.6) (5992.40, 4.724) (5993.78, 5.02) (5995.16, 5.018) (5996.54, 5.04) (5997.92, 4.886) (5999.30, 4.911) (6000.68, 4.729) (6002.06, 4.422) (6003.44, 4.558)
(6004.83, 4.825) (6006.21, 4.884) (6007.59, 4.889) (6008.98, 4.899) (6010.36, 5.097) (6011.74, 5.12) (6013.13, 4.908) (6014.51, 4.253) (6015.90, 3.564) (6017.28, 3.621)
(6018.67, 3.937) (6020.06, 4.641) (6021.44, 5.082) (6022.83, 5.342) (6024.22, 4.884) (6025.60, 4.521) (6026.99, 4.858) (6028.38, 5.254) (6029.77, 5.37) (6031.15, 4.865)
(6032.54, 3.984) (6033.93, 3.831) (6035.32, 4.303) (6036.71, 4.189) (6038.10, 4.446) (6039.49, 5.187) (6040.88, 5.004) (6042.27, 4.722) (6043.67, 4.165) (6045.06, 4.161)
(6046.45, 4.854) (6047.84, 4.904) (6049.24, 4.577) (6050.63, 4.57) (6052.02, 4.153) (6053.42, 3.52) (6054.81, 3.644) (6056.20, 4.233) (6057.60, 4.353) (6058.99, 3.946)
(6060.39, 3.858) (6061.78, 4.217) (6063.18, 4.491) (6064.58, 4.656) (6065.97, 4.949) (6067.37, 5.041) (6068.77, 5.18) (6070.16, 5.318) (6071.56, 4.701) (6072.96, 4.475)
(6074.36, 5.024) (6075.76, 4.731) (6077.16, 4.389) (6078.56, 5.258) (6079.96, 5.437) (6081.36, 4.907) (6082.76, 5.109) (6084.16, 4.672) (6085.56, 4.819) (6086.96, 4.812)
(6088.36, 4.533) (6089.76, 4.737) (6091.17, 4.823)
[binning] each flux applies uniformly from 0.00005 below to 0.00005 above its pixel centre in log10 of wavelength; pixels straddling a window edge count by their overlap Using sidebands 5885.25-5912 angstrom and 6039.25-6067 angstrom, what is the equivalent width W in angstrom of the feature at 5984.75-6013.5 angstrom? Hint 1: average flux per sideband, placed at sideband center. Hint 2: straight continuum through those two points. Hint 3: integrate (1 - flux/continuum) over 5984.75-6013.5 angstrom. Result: -2.7 angstrom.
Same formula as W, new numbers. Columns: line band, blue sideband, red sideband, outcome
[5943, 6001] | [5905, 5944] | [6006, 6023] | -2.70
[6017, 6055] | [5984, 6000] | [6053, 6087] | 1.62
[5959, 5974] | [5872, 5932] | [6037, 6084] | -0.82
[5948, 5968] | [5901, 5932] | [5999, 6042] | -1.29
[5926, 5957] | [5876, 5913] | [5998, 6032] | -1.24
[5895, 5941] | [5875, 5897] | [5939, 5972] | 2.37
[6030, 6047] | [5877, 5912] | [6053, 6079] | 0.21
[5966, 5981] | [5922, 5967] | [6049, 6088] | 0.65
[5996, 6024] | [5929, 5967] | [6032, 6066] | -0.67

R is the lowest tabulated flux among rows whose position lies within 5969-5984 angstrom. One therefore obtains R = 3.785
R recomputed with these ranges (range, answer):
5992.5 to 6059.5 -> 3.52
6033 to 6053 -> 3.831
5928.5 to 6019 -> 3.564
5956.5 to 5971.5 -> 4.592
